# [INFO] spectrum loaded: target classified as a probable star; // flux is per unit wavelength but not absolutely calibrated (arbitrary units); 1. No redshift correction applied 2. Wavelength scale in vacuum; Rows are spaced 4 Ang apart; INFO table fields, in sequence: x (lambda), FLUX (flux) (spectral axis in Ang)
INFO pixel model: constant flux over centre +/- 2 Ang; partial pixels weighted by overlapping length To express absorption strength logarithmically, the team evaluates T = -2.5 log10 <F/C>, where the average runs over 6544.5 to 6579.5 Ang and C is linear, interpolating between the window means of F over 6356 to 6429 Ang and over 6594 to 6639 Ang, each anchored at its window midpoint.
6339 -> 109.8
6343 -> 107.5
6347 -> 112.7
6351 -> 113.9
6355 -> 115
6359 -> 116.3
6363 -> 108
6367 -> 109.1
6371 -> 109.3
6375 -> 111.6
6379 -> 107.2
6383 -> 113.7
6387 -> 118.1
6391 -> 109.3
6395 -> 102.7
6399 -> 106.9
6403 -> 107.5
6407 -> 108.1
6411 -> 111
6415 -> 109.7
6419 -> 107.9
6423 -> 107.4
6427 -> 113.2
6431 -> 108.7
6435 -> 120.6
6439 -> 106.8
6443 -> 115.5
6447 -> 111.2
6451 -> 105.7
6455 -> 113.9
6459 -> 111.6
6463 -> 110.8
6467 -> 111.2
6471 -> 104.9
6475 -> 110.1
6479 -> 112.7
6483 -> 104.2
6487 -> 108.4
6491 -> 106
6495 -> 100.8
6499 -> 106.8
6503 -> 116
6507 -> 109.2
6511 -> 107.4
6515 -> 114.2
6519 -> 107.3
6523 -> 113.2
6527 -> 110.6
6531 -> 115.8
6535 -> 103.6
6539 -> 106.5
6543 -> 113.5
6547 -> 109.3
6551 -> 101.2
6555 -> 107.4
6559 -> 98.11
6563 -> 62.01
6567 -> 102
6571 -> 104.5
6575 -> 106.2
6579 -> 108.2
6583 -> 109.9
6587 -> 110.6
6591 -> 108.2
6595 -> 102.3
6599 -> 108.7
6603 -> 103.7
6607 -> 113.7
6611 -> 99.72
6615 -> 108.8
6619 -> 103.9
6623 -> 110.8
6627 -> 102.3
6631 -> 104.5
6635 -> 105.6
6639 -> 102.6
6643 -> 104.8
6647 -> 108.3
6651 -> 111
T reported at 0.07 mag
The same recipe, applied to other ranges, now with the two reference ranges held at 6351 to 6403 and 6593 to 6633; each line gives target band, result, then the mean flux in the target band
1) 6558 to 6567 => 0.28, 82.9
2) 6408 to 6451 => -0.01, 111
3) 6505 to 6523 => -0.02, 110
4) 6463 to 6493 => 0.00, 108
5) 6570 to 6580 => 0.00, 106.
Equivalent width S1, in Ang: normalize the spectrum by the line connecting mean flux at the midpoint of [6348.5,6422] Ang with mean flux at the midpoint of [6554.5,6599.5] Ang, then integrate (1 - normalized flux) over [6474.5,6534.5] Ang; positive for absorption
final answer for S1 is -2.4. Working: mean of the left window 110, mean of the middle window 109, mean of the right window 102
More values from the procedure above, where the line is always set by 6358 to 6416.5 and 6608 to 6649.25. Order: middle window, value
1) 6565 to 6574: 0.2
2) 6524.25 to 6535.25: -0.4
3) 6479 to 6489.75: 0.1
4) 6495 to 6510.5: -0.2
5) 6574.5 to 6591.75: -0.4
